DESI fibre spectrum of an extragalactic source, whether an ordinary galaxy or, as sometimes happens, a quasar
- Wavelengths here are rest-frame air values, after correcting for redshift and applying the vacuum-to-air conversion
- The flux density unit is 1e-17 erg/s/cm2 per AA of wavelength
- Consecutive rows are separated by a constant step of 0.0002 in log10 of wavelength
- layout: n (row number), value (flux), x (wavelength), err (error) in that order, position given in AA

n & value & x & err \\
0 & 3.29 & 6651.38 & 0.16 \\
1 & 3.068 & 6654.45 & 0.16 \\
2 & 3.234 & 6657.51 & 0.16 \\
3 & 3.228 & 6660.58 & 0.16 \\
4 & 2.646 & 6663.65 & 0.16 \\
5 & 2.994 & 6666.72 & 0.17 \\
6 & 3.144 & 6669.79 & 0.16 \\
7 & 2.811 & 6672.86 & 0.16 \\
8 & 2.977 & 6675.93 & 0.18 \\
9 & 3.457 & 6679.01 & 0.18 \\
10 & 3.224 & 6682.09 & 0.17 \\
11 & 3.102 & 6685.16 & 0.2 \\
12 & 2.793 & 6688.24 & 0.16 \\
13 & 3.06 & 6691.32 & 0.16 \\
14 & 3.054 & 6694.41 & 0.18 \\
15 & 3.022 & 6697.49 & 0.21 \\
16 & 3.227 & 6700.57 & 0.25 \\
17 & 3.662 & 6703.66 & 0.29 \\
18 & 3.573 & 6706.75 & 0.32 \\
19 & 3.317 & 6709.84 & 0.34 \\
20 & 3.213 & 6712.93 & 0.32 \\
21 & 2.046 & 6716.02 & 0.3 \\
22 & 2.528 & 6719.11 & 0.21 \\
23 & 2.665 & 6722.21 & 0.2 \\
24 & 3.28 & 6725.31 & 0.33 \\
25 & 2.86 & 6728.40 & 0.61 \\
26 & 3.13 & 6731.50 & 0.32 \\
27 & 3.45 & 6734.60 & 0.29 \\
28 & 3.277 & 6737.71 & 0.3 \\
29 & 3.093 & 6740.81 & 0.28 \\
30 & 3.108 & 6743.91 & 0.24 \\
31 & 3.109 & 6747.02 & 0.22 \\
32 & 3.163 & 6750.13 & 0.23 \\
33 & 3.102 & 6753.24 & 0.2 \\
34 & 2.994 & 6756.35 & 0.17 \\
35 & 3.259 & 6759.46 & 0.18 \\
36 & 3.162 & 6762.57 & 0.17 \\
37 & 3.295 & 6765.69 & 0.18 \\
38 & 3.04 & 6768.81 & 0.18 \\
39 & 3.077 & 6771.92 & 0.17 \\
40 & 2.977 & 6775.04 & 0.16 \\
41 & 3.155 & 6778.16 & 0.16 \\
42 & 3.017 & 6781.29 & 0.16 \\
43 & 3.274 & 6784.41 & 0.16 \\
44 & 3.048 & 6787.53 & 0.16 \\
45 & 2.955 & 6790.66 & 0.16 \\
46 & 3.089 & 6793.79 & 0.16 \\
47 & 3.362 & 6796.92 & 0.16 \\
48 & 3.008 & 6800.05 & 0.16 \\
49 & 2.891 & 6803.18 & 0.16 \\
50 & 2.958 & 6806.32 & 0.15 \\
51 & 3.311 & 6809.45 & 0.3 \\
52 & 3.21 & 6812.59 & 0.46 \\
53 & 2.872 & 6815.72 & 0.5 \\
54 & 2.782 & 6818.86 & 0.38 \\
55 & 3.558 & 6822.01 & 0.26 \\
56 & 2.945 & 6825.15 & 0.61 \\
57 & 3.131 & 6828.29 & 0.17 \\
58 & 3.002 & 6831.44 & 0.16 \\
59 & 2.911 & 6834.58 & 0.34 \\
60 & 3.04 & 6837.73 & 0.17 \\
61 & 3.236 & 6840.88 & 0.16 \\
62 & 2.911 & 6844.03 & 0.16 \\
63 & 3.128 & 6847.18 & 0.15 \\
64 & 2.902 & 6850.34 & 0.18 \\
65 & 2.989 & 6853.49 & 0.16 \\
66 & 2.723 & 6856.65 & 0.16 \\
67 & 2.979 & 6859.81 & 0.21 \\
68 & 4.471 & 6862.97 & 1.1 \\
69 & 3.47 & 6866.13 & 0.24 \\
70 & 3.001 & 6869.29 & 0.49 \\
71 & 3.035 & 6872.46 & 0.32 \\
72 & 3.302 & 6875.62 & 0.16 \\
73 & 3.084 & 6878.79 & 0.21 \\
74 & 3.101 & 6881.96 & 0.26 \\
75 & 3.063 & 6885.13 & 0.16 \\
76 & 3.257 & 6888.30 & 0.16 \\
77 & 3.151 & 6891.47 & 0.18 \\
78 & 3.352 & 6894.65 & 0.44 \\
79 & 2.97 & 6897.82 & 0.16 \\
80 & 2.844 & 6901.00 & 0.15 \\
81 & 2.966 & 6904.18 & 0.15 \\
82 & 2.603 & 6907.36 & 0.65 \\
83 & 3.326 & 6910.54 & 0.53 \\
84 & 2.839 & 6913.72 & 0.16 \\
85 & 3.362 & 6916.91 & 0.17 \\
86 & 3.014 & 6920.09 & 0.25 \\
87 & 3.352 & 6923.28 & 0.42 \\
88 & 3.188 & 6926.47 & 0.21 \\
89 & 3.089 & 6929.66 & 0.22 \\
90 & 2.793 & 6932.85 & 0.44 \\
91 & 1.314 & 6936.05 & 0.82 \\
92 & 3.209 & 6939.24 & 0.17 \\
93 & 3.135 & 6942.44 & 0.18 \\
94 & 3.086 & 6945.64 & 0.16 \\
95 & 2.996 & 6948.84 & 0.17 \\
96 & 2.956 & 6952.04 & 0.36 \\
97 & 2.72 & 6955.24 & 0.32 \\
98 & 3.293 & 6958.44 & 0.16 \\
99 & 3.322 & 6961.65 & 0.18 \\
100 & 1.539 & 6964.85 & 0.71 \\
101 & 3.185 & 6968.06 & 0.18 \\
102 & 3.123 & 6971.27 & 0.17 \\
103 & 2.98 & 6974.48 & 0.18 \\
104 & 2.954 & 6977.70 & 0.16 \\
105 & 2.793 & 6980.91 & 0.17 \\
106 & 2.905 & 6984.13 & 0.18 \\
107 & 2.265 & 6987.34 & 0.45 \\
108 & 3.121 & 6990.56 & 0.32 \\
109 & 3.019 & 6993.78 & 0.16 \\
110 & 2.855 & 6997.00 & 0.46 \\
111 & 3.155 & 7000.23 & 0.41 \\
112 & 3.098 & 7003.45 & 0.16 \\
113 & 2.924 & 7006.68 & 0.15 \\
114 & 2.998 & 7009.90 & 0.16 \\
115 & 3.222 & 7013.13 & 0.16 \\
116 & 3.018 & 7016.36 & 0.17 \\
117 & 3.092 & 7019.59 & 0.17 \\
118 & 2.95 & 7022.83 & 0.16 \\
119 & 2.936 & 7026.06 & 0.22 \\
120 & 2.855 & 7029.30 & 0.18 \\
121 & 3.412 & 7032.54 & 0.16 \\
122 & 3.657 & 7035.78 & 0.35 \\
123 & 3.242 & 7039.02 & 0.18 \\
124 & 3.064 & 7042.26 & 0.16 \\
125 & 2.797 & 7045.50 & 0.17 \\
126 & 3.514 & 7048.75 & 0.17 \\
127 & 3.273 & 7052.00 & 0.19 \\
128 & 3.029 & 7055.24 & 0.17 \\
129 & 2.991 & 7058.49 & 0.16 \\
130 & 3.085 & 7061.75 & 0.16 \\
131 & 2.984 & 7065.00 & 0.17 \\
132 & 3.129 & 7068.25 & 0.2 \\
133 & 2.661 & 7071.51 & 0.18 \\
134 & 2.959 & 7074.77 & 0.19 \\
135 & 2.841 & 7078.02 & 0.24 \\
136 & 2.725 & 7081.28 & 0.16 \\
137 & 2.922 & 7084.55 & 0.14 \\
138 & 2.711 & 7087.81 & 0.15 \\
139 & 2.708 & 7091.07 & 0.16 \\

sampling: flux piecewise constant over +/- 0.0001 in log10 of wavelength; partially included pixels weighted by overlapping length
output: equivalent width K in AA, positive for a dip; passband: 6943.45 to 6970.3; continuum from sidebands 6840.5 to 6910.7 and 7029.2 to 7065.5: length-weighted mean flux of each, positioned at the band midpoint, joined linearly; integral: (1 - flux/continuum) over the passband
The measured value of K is 2.11 AA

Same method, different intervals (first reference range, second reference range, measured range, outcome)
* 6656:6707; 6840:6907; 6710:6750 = 1.6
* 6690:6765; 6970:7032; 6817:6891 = -2.2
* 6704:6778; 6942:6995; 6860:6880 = -2.6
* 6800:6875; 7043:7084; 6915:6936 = 0.5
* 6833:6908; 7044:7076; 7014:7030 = 0.4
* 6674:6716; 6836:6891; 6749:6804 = 0.9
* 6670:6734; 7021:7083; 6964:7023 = 2.6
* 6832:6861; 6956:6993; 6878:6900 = -1.4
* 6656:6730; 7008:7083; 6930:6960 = 2.1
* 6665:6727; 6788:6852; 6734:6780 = -1.3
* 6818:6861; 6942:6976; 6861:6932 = -4.5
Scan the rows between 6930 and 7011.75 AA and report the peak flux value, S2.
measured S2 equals 3.322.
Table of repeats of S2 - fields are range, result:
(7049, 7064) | 3.273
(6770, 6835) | 3.558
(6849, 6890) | 4.471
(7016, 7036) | 3.657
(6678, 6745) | 3.662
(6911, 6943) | 3.362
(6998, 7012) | 3.155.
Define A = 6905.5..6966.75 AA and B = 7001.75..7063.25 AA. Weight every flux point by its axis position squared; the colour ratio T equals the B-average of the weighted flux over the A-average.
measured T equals 1.10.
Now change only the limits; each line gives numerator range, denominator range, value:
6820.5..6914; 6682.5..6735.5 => 1.07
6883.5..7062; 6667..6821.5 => 1.04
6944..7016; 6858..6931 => 0.95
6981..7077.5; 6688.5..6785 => 1.07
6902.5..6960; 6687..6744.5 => 1.03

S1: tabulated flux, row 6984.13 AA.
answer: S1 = 2.905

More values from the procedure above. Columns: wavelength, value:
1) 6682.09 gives 3.224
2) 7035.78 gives 3.657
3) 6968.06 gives 3.185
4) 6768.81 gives 3.04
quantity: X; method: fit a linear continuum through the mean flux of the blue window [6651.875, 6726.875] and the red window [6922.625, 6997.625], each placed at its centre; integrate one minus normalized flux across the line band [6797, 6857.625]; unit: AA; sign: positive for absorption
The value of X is -1.5 AA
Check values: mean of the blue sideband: 3.06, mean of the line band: 3.04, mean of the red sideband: 2.88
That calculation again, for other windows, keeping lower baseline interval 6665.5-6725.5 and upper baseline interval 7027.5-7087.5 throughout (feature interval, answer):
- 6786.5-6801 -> -0.21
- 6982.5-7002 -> 1.06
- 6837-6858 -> 0.43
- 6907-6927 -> -0.46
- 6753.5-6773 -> -0.54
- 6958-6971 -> 0.98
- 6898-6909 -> 0.81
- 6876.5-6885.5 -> -0.14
